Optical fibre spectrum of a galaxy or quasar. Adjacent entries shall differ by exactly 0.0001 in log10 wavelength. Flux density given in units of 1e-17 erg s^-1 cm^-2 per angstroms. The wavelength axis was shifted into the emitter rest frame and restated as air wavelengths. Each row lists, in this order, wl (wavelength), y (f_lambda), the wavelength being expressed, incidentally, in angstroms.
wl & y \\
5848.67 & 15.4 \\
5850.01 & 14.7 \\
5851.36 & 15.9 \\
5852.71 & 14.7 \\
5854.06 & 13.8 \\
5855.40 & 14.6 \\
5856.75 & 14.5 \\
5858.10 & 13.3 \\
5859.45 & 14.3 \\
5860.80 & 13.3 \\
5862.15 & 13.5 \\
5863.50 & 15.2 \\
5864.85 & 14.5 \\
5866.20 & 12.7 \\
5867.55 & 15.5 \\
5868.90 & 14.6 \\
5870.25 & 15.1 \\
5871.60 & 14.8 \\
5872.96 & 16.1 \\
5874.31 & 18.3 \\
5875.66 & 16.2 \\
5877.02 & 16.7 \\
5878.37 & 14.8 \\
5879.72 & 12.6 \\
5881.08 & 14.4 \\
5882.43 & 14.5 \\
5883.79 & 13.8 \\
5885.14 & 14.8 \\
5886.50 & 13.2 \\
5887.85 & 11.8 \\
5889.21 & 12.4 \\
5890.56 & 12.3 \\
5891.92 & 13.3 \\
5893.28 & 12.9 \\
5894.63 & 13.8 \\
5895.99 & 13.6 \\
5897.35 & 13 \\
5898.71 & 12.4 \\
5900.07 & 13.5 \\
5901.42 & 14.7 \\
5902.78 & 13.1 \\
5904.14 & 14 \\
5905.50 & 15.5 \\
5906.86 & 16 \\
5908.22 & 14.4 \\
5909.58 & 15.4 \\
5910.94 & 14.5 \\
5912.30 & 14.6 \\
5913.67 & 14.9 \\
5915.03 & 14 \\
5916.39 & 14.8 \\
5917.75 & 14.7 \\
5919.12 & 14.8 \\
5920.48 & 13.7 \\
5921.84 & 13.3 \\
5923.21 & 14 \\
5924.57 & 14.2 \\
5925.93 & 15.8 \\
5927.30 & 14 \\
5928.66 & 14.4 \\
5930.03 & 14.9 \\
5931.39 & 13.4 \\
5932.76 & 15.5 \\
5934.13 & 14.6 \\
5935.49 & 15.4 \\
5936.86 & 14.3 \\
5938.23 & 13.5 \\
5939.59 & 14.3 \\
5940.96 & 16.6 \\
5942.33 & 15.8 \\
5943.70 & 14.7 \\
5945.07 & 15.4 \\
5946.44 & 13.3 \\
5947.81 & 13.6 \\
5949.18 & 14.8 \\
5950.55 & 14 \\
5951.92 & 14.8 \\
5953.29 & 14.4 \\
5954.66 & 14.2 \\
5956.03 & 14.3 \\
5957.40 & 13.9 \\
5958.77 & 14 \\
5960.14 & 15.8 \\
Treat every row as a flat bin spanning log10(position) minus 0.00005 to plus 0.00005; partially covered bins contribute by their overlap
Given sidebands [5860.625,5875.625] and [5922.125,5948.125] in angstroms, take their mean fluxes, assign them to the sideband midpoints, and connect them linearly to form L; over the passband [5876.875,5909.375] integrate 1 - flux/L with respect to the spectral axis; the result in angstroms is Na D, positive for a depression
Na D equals 2.3 angstroms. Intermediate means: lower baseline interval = 15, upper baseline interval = 14.6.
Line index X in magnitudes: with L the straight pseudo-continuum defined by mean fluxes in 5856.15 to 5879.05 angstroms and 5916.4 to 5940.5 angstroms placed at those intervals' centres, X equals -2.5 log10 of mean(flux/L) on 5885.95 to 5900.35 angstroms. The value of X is 0.14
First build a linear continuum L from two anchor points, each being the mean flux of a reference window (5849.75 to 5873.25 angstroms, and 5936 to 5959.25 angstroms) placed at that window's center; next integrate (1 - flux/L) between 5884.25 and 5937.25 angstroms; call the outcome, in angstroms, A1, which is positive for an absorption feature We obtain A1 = 1.4 angstroms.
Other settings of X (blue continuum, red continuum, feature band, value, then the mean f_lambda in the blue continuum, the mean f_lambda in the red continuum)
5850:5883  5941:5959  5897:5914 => 0.023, 14.7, 14.5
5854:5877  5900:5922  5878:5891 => 0.095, 14.8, 14.5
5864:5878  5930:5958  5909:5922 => 0.029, 15.4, 14.6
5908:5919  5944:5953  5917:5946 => -0.009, 14.7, 14.3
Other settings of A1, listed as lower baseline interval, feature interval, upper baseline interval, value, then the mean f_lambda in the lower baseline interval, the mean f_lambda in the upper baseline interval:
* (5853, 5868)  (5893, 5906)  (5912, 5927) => 0.6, 14.1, 14.4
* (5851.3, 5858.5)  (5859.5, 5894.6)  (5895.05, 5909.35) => -0.1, 14.4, 14.1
